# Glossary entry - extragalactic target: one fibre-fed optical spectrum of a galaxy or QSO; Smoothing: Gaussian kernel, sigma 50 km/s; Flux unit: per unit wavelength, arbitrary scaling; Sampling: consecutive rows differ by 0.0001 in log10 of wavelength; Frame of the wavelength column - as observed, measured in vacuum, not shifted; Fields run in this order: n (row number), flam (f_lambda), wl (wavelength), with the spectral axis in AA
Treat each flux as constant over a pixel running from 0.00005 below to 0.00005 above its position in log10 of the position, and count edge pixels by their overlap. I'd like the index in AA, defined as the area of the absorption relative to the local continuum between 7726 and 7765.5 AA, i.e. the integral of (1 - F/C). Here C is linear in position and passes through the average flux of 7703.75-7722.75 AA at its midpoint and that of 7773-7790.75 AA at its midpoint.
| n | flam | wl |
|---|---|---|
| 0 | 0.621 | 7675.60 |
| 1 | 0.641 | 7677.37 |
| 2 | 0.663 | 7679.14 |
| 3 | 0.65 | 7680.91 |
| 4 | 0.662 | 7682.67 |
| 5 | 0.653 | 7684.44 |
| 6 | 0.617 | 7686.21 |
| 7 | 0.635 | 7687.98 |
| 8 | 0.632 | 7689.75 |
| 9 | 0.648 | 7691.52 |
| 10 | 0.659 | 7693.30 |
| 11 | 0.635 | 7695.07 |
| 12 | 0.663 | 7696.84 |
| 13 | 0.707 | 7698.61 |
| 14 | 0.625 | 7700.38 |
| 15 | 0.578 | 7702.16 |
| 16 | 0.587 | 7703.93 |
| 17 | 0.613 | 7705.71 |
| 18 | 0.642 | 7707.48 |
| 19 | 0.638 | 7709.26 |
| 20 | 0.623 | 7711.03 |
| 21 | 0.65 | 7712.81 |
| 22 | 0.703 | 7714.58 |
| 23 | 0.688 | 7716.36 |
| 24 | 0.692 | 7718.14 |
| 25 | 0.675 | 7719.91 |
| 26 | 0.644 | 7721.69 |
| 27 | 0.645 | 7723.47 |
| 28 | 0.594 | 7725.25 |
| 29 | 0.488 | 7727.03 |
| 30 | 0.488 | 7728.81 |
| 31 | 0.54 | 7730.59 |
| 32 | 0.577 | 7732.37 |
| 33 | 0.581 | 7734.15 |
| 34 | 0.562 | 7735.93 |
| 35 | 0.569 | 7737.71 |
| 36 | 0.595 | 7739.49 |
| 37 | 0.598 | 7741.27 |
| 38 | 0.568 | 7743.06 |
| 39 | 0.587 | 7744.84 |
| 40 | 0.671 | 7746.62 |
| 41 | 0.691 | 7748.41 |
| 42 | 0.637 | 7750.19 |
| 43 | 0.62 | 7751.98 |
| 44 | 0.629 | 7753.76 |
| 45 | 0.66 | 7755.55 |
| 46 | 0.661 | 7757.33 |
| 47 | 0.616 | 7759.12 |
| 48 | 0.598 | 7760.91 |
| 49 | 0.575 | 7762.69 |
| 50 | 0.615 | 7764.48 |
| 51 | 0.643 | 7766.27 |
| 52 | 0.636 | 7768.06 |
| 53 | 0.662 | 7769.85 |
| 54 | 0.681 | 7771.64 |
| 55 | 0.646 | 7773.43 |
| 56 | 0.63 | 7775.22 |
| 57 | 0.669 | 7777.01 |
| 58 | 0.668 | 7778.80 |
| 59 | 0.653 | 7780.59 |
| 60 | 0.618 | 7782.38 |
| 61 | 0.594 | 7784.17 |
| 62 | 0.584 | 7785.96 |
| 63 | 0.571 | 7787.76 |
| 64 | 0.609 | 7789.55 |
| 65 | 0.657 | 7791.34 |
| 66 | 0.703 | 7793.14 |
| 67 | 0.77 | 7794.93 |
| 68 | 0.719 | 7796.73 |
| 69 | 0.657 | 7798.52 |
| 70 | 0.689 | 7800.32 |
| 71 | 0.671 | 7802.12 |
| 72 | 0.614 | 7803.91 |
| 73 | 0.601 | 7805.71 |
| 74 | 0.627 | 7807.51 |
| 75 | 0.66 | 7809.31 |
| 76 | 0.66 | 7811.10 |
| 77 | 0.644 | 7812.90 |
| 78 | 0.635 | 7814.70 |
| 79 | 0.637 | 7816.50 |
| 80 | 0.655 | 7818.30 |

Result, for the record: 2.6 AA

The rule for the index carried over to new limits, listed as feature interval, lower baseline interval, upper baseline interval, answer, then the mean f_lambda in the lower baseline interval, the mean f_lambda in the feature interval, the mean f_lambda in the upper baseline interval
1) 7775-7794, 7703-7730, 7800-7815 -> 0.2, 0.624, 0.632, 0.643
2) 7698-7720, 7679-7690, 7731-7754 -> -0.7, 0.644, 0.646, 0.605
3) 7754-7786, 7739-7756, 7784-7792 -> -1.2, 0.625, 0.635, 0.602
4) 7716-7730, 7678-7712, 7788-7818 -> 0.7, 0.638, 0.61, 0.658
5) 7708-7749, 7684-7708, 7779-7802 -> 1.9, 0.635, 0.611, 0.653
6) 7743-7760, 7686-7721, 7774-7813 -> 0.3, 0.646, 0.637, 0.649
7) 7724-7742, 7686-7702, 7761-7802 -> 2.4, 0.645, 0.561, 0.647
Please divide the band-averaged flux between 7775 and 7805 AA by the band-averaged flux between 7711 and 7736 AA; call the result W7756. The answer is 1.1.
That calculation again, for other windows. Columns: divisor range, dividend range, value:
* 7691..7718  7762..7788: 0.98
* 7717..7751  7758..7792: 1.04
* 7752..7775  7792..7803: 1.10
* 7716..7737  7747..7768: 1.06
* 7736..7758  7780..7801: 1.05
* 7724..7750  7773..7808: 1.11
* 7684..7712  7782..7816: 1.02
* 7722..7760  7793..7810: 1.12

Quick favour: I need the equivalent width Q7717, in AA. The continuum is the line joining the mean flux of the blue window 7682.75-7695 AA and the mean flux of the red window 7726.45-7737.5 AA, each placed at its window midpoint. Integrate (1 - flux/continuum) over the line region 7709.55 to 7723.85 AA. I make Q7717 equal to -2.16 AA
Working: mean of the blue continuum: 0.641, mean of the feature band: 0.665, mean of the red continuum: 0.543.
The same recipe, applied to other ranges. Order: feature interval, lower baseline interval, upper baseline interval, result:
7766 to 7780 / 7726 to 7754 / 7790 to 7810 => -0.5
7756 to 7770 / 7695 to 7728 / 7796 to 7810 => 0.5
